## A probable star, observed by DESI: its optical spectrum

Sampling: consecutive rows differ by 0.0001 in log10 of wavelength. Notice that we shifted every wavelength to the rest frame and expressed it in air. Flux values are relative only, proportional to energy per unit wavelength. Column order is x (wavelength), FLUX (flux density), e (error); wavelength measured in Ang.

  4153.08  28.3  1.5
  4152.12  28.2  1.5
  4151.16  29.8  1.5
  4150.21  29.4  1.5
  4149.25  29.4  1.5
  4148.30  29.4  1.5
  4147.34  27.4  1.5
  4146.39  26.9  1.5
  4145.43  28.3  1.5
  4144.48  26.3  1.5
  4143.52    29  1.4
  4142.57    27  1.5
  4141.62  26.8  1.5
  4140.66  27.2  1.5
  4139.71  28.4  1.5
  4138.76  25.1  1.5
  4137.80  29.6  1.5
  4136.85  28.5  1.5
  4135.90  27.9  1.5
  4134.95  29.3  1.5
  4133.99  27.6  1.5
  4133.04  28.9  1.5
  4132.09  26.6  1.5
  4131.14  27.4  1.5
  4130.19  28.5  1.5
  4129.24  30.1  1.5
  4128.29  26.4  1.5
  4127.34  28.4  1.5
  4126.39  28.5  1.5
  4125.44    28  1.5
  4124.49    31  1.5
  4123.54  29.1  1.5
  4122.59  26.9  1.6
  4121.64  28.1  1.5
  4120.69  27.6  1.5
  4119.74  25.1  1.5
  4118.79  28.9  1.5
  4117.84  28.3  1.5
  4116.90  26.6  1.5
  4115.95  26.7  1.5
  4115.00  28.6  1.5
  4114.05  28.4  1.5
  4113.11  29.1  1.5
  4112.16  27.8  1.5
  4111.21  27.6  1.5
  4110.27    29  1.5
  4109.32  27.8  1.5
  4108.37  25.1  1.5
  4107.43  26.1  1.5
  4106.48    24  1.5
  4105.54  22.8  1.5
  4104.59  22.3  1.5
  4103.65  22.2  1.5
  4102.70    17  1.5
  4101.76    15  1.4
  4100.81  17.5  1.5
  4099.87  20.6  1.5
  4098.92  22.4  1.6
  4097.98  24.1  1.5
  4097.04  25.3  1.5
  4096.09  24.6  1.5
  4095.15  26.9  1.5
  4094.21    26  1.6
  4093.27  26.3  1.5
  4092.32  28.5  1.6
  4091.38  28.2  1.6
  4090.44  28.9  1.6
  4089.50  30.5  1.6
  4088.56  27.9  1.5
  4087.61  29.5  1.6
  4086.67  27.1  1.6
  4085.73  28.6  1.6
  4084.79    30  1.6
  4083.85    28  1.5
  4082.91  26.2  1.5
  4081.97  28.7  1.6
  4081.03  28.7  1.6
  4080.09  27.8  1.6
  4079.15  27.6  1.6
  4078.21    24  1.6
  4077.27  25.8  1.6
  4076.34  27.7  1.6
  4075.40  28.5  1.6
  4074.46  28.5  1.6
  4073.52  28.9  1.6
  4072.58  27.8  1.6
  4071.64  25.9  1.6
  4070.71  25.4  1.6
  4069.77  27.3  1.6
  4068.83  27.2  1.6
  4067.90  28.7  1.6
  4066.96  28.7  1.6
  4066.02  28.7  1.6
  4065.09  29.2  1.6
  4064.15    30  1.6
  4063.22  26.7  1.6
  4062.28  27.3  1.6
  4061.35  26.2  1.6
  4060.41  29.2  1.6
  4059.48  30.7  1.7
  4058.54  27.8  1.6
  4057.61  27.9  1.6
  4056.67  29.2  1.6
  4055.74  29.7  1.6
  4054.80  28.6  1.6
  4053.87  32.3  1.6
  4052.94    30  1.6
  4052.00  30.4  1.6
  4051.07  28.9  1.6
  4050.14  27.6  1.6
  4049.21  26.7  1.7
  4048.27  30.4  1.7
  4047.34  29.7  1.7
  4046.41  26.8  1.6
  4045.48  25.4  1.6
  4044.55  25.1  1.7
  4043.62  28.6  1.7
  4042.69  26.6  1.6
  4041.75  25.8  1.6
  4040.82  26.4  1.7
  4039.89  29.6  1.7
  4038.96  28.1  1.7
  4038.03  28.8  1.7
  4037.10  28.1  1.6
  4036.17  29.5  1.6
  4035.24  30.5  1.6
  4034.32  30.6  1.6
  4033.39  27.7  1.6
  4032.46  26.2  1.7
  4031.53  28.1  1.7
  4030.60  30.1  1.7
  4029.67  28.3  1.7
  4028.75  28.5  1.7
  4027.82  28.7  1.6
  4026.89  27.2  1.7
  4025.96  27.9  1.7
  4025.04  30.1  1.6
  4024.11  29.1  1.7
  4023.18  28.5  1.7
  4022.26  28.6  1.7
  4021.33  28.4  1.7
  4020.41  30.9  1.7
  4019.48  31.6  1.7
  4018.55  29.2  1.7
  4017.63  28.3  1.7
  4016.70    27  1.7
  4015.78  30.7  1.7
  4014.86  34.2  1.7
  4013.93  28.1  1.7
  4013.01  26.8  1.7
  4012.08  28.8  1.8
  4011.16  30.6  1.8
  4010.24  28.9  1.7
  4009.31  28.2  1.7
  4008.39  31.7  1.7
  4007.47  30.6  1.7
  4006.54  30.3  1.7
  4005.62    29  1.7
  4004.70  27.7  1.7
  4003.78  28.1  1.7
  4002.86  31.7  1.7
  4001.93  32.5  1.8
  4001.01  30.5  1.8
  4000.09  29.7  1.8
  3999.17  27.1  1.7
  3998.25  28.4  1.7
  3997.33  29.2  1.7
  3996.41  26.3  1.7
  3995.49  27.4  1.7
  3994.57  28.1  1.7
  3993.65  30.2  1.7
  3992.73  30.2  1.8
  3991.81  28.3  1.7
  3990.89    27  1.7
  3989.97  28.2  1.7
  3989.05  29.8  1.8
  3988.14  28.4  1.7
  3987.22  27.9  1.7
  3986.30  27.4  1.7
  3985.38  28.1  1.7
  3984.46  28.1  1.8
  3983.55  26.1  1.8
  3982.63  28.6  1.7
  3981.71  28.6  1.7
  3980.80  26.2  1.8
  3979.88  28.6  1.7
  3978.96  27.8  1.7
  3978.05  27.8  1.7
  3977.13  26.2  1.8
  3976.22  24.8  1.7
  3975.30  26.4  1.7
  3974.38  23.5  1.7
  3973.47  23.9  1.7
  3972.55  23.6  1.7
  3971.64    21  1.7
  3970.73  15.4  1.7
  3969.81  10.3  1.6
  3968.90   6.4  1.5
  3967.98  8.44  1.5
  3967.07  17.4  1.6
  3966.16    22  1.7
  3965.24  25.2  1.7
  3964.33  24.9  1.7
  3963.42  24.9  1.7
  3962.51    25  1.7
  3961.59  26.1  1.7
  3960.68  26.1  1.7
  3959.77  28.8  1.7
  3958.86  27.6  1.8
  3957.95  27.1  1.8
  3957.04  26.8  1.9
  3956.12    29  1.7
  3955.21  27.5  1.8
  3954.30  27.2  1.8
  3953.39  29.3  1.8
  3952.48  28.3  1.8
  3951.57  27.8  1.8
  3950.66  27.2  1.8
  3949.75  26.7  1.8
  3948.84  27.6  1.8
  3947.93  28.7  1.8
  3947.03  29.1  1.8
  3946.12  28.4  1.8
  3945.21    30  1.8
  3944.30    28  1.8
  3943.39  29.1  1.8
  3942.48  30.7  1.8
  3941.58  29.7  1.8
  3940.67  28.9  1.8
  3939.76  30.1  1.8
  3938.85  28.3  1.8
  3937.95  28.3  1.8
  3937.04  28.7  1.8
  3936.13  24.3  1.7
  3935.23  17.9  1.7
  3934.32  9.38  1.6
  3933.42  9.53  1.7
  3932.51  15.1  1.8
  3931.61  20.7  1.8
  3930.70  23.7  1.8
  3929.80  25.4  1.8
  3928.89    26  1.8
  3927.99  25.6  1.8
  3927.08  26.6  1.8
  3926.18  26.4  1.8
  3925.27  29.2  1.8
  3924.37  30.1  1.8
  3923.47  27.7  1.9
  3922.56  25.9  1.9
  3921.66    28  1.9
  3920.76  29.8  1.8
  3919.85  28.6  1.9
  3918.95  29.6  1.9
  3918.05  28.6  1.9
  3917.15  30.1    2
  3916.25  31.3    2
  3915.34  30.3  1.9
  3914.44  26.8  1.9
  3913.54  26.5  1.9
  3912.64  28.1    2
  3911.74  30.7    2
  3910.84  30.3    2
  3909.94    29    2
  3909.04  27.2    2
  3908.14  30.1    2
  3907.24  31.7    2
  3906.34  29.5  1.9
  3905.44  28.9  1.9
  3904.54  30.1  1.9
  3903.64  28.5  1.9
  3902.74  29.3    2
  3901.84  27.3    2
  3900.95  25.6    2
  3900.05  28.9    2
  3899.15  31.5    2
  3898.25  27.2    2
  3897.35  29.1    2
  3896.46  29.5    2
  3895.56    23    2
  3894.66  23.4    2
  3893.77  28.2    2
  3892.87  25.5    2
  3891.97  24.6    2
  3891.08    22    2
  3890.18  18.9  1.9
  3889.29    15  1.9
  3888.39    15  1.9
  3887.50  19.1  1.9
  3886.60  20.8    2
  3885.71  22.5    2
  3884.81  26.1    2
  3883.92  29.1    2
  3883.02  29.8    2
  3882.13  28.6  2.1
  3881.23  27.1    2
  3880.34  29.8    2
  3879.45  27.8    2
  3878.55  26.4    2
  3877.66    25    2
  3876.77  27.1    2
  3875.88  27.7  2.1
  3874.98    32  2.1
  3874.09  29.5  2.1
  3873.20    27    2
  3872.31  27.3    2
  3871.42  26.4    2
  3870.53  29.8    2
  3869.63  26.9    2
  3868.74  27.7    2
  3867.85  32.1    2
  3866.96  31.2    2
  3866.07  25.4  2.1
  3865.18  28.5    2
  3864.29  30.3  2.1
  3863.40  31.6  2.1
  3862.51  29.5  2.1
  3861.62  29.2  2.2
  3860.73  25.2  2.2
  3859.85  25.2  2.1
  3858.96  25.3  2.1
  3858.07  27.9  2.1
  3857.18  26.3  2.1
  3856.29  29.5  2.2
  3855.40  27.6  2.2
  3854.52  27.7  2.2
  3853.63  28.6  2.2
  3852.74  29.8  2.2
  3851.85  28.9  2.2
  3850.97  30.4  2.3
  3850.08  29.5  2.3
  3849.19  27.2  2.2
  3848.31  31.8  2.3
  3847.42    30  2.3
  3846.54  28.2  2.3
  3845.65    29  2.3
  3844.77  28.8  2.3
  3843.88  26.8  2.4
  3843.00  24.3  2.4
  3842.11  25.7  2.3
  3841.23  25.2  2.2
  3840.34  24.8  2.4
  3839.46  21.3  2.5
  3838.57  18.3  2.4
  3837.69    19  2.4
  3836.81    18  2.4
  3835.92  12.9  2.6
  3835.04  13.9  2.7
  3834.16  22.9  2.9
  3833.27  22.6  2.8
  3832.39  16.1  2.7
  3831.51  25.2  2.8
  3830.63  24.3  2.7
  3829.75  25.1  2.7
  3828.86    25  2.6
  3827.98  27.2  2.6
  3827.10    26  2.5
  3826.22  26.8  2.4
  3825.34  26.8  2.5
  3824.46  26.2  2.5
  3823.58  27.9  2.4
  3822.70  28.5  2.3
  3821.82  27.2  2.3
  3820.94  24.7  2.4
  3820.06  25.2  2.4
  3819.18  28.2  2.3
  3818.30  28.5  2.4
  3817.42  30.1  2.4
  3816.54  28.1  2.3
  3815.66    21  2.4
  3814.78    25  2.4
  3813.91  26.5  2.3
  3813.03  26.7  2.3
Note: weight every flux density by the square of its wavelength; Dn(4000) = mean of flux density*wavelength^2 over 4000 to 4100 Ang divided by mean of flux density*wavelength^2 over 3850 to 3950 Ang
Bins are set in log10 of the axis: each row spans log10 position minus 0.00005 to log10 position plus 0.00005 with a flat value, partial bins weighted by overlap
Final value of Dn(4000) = 1.13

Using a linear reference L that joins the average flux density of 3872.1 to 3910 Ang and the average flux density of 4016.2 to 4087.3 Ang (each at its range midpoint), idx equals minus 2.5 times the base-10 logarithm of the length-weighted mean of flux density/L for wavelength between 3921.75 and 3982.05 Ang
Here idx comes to 0.10 mag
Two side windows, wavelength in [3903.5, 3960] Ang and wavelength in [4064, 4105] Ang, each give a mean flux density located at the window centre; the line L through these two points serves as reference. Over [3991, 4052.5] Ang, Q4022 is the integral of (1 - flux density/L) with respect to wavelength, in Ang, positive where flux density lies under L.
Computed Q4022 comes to -4.9 Ang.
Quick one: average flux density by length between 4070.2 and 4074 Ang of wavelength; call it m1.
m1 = 27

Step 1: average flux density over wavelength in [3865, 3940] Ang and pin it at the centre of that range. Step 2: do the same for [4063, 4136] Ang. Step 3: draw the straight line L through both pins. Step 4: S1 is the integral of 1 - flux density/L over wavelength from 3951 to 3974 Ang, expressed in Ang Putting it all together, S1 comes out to 2.94 Ang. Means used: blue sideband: 26.5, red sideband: 26.9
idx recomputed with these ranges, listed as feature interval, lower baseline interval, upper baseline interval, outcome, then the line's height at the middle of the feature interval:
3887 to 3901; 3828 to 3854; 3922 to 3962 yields 0.061 mag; 25.5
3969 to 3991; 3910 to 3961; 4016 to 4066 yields 0.098 mag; 27.6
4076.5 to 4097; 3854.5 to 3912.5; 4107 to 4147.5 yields 0.006 mag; 27.7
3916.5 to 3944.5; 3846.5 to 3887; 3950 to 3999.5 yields 0.033 mag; 26.6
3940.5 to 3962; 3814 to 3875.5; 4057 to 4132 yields -0.061 mag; 26.6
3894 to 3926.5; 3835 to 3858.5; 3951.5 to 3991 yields -0.129 mag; 25.4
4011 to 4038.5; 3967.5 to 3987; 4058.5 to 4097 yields -0.145 mag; 25.4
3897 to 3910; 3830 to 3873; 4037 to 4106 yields -0.101 mag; 26.3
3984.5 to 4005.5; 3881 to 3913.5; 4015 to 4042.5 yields -0.022 mag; 28.2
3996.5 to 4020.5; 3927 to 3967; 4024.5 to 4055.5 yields -0.077 mag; 27.5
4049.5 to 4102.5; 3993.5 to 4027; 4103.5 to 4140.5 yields 0.037 mag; 28.2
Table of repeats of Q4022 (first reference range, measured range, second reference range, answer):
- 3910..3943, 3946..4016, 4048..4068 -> 1.6 Ang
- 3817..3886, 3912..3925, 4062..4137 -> -1.0 Ang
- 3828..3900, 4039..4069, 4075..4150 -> -1.9 Ang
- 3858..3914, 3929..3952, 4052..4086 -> 1.8 Ang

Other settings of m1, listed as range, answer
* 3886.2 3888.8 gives 18.3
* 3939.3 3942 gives 29.5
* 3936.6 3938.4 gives 28.5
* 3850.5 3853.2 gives 29.7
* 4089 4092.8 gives 29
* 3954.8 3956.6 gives 28.1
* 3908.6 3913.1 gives 29.1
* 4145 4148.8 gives 28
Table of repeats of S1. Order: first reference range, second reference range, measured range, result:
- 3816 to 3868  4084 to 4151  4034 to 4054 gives -1.3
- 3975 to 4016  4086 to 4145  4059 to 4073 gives -0.2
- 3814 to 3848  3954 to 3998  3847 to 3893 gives -4.0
